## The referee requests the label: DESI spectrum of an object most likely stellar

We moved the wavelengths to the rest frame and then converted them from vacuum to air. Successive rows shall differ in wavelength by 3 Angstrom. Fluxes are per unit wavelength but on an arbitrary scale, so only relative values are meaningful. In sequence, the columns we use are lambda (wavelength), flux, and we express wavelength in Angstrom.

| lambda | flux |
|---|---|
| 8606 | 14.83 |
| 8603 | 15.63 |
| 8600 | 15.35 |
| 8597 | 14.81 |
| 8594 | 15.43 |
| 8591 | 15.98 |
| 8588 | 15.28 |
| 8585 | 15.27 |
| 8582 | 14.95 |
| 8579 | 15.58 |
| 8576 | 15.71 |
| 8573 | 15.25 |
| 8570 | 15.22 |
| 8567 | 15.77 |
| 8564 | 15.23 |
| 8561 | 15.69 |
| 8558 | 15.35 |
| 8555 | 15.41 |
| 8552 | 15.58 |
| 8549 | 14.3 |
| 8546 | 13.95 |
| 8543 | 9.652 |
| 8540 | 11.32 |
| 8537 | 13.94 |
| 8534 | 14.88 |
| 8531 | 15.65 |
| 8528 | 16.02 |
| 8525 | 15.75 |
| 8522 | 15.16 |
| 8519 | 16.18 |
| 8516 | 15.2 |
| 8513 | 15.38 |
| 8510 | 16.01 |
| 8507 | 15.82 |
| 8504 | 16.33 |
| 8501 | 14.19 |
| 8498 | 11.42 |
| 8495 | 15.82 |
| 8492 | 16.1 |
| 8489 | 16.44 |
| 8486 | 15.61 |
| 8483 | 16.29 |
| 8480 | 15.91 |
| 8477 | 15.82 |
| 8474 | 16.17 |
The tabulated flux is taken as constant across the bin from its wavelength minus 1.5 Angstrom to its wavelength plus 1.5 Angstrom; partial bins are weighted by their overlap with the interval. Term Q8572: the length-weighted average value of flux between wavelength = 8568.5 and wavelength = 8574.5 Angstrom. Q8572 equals 15.2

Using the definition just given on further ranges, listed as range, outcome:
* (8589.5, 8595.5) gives 15.7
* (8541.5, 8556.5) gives 13.8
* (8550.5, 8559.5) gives 15.4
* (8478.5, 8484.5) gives 16.1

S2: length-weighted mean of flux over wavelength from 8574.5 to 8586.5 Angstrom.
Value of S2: 15.4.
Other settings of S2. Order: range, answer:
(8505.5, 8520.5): 15.7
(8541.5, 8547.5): 11.8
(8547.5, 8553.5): 14.9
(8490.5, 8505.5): 14.8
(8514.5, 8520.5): 15.7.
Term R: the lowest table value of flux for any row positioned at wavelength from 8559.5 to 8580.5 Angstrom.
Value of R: 15.22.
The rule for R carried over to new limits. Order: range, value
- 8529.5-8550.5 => 9.652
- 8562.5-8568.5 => 15.23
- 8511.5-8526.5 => 15.16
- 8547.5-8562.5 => 14.3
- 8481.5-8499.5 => 11.42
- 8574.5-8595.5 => 14.95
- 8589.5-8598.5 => 14.81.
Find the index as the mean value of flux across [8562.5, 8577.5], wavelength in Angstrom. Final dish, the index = 15.4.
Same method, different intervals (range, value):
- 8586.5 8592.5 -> 15.6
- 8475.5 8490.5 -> 16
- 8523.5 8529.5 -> 15.9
